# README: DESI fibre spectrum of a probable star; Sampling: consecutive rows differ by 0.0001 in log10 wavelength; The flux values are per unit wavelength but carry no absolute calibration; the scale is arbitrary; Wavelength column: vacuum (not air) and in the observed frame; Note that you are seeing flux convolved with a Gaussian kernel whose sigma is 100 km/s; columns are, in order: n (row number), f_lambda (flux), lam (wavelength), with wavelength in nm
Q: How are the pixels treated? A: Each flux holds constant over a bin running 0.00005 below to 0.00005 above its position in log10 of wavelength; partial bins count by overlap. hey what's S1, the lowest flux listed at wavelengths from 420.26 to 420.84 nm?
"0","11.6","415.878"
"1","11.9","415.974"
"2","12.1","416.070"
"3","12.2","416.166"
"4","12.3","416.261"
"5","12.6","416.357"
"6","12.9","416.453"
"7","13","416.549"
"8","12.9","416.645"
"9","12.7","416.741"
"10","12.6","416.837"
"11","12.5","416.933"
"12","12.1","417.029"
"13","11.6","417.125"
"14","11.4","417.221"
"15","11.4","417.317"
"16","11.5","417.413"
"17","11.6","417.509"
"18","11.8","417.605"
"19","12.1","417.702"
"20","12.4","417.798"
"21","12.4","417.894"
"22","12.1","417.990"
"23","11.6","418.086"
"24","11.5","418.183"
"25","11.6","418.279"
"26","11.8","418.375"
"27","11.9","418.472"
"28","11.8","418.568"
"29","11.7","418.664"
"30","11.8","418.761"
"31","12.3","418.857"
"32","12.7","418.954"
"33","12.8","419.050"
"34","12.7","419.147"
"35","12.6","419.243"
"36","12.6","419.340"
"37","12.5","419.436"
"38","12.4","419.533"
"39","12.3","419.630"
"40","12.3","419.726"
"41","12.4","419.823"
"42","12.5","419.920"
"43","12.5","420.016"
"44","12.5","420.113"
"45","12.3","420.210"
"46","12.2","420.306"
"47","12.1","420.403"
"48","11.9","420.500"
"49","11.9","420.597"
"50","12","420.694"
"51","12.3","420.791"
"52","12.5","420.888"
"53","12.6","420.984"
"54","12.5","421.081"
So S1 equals 11.9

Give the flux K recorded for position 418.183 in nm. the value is 11.5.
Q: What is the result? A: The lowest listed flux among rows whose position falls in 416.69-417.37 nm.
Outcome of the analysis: 11.4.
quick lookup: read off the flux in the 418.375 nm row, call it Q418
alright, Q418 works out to 11.8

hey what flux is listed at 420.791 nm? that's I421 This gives 12.3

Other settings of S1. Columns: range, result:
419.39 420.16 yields 12.3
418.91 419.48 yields 12.5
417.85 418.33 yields 11.5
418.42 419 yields 11.7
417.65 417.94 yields 12.1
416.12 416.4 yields 12.2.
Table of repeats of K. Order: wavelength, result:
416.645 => 12.9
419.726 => 12.3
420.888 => 12.5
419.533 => 12.4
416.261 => 12.3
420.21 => 12.3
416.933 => 12.5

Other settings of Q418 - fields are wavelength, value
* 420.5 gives 11.9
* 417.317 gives 11.4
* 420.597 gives 11.9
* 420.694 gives 12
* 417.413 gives 11.5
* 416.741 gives 12.7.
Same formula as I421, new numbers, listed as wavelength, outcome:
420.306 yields 12.2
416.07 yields 12.1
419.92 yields 12.5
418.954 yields 12.7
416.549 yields 13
